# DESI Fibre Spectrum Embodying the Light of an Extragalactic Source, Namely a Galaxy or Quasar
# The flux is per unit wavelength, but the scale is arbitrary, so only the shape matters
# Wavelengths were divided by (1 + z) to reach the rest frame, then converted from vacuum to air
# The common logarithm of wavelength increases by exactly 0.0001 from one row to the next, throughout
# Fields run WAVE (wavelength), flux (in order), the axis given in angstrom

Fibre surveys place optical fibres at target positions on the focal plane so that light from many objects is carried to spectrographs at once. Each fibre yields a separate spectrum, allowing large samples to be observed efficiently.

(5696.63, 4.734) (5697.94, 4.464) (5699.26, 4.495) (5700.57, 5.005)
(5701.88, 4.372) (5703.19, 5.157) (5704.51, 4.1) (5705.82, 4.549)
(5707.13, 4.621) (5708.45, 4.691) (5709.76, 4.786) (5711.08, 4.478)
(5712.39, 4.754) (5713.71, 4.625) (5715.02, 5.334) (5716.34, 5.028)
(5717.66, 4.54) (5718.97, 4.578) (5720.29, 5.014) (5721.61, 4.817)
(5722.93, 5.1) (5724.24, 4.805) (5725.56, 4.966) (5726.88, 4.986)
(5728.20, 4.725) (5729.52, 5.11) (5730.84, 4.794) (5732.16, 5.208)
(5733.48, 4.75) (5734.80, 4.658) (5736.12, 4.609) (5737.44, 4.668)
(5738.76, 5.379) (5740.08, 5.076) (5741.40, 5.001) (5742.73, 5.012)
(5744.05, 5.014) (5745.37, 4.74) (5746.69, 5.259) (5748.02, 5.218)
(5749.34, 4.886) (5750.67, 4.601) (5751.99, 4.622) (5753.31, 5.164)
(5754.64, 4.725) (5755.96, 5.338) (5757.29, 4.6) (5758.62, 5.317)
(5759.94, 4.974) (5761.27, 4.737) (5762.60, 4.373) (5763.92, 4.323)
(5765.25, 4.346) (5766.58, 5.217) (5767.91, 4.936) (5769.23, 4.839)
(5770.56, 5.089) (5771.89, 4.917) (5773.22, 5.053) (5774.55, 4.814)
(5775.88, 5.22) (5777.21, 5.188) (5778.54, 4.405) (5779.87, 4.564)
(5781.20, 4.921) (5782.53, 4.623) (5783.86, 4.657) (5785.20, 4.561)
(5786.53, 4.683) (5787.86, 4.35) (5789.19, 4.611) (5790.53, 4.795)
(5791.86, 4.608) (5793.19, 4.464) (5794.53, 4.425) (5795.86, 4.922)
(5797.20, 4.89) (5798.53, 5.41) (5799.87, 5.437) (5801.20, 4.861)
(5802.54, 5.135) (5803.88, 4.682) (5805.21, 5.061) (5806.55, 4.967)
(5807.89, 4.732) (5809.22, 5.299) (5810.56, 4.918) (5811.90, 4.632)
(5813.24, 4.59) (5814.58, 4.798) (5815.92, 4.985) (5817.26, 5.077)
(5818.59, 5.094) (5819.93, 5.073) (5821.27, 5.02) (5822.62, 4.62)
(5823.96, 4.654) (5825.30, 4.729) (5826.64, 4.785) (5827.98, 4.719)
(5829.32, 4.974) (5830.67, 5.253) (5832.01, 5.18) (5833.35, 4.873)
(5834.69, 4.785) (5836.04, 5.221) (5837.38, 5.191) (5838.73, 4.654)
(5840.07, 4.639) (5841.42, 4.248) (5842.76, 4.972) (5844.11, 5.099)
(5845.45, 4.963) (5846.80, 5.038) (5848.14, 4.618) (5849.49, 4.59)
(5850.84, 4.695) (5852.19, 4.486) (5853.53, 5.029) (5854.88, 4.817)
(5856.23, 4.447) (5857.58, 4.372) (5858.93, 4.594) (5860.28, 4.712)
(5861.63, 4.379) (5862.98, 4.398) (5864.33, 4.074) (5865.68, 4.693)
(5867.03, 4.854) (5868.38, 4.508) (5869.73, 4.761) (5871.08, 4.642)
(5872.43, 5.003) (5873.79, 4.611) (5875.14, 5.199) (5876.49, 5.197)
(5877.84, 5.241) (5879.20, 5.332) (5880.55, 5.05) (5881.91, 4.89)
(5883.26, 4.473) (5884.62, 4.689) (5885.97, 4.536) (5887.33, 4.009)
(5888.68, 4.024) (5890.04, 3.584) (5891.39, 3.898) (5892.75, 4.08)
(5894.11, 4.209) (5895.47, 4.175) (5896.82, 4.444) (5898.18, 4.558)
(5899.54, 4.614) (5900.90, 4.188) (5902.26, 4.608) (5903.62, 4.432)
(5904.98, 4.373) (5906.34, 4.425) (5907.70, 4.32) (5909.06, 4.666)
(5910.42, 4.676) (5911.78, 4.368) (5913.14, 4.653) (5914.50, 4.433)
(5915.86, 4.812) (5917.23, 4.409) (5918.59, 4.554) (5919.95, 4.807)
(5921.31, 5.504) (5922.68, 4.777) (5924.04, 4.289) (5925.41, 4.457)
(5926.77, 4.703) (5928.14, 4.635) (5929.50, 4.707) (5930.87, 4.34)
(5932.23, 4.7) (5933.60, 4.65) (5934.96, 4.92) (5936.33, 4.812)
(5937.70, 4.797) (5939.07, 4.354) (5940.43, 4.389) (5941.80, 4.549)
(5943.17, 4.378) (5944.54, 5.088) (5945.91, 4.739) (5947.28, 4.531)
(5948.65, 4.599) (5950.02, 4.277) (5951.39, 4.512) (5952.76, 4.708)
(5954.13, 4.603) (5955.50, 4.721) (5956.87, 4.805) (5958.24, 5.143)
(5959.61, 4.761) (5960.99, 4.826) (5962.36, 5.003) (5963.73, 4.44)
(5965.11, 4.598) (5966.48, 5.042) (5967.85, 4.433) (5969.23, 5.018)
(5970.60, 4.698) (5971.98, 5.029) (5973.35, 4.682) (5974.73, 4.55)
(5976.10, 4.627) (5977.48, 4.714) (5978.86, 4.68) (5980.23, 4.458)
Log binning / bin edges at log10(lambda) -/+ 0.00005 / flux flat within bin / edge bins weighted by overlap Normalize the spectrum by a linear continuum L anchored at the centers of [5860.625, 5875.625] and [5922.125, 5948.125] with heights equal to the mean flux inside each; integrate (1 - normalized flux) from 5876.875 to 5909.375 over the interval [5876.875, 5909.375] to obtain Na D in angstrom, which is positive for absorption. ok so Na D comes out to 1.3 angstrom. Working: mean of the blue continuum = 4.64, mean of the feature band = 4.45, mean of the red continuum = 4.62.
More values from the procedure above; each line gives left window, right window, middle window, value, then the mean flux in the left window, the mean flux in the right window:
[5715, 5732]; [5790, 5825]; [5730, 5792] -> 0.66 angstrom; 4.9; 4.89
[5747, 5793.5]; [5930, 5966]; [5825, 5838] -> -0.61 angstrom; 4.8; 4.67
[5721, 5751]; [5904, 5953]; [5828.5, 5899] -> 0.69 angstrom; 4.93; 4.61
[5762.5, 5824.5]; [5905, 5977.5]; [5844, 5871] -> 0.63 angstrom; 4.83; 4.66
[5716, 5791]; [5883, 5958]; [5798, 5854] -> -2.25 angstrom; 4.85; 4.52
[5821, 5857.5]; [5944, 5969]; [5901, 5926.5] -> 0.92 angstrom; 4.82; 4.72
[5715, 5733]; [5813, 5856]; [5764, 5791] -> 0.58 angstrom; 4.91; 4.86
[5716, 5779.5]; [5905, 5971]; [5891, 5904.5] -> 1.07 angstrom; 4.89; 4.66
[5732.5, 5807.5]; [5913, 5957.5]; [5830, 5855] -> -0.53 angstrom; 4.85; 4.64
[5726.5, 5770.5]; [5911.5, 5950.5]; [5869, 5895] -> 0.58 angstrom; 4.89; 4.63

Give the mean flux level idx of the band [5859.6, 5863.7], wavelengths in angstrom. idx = 4.49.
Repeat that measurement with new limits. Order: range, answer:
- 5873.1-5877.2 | 5.01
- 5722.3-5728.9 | 4.92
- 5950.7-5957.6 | 4.68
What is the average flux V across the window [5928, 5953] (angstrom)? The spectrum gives 4.61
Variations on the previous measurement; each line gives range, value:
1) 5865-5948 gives 4.6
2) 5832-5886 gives 4.77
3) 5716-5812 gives 4.86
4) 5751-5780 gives 4.86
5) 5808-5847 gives 4.9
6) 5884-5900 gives 4.23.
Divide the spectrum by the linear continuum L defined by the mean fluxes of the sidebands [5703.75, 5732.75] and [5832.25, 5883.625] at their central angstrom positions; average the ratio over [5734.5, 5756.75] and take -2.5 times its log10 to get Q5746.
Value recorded -0.033 mag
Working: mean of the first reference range 4.8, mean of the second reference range 4.78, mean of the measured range 4.94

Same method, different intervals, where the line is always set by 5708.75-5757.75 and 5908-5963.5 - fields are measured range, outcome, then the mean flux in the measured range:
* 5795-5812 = -0.04 mag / 5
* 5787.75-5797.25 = 0.04 mag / 4.63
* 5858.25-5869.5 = 0.05 mag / 4.54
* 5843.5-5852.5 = -0.01 mag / 4.79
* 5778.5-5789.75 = 0.05 mag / 4.61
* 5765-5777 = -0.03 mag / 4.97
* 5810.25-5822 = -0.02 mag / 4.91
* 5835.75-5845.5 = -0.02 mag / 4.86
